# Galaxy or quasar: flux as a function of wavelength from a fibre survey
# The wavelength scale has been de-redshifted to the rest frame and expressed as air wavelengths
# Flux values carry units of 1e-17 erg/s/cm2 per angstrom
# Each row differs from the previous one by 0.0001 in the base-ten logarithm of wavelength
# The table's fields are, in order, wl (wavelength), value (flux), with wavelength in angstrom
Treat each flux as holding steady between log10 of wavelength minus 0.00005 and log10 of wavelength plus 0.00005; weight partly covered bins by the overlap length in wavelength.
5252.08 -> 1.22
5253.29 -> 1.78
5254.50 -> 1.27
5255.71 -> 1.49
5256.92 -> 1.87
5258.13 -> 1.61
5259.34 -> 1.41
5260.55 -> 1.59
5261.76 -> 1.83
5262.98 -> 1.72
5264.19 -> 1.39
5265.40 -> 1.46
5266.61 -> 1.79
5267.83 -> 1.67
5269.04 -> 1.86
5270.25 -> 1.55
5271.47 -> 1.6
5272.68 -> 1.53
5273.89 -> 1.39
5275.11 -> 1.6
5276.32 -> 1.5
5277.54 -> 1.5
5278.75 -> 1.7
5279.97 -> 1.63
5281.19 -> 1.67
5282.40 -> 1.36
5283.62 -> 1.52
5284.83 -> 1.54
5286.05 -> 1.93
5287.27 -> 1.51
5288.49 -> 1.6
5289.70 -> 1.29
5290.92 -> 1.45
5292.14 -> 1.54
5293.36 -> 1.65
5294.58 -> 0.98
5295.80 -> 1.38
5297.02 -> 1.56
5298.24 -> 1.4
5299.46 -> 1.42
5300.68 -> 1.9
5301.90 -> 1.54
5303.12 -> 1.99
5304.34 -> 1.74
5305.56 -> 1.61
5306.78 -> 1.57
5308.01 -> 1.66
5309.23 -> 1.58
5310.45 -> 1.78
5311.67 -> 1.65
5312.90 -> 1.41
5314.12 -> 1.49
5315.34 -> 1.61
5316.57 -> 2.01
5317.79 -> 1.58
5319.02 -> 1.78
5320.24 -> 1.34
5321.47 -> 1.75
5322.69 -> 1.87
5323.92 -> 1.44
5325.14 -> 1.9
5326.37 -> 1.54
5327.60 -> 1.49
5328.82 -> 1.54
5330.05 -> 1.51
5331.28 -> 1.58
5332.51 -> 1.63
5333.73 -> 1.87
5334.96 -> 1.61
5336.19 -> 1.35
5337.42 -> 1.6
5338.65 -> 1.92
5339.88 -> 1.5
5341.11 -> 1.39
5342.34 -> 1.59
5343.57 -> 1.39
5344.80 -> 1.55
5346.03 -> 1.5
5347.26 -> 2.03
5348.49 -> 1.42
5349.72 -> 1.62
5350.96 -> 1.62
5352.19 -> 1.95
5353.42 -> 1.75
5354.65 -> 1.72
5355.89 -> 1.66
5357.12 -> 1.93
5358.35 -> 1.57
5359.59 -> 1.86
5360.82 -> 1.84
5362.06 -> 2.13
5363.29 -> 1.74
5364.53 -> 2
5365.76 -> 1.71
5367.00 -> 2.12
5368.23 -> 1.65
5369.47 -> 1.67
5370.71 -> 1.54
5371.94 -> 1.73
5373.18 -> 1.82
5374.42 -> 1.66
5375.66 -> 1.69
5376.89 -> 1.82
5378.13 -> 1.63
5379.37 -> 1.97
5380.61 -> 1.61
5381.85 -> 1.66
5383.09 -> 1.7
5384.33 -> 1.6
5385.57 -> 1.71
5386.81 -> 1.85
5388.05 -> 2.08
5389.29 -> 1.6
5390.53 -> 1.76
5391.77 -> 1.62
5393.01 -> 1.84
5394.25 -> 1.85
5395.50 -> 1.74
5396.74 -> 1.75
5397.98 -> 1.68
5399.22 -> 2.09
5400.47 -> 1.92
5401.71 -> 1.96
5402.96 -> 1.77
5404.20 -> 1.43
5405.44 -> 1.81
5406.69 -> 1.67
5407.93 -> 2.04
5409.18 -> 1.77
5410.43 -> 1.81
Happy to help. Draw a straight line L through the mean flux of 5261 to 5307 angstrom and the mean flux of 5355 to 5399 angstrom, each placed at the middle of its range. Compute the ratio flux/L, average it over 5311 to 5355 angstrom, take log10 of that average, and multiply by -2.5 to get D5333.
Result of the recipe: 0.03 mag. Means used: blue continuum 1.58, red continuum 1.77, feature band 1.62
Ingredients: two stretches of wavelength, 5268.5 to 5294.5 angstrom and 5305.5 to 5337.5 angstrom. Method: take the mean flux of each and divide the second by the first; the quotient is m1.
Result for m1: 1.0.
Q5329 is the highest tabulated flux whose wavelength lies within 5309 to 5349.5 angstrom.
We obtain 2.03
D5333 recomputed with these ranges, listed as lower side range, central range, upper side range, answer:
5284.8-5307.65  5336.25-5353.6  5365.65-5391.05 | 0.03 mag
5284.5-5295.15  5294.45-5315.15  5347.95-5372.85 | -0.02 mag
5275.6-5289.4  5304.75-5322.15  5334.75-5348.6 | -0.04 mag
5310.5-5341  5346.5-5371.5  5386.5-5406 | -0.04 mag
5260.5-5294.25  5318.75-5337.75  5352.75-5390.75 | 0.05 mag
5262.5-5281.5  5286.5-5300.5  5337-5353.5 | 0.11 mag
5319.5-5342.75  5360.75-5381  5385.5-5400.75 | -0.03 mag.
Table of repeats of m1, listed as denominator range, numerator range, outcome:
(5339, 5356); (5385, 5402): 1.12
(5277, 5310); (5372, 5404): 1.13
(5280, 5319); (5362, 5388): 1.11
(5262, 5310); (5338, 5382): 1.09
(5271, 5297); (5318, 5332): 1.06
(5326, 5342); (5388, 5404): 1.14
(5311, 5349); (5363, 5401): 1.10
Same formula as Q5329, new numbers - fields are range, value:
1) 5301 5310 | 1.99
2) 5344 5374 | 2.13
